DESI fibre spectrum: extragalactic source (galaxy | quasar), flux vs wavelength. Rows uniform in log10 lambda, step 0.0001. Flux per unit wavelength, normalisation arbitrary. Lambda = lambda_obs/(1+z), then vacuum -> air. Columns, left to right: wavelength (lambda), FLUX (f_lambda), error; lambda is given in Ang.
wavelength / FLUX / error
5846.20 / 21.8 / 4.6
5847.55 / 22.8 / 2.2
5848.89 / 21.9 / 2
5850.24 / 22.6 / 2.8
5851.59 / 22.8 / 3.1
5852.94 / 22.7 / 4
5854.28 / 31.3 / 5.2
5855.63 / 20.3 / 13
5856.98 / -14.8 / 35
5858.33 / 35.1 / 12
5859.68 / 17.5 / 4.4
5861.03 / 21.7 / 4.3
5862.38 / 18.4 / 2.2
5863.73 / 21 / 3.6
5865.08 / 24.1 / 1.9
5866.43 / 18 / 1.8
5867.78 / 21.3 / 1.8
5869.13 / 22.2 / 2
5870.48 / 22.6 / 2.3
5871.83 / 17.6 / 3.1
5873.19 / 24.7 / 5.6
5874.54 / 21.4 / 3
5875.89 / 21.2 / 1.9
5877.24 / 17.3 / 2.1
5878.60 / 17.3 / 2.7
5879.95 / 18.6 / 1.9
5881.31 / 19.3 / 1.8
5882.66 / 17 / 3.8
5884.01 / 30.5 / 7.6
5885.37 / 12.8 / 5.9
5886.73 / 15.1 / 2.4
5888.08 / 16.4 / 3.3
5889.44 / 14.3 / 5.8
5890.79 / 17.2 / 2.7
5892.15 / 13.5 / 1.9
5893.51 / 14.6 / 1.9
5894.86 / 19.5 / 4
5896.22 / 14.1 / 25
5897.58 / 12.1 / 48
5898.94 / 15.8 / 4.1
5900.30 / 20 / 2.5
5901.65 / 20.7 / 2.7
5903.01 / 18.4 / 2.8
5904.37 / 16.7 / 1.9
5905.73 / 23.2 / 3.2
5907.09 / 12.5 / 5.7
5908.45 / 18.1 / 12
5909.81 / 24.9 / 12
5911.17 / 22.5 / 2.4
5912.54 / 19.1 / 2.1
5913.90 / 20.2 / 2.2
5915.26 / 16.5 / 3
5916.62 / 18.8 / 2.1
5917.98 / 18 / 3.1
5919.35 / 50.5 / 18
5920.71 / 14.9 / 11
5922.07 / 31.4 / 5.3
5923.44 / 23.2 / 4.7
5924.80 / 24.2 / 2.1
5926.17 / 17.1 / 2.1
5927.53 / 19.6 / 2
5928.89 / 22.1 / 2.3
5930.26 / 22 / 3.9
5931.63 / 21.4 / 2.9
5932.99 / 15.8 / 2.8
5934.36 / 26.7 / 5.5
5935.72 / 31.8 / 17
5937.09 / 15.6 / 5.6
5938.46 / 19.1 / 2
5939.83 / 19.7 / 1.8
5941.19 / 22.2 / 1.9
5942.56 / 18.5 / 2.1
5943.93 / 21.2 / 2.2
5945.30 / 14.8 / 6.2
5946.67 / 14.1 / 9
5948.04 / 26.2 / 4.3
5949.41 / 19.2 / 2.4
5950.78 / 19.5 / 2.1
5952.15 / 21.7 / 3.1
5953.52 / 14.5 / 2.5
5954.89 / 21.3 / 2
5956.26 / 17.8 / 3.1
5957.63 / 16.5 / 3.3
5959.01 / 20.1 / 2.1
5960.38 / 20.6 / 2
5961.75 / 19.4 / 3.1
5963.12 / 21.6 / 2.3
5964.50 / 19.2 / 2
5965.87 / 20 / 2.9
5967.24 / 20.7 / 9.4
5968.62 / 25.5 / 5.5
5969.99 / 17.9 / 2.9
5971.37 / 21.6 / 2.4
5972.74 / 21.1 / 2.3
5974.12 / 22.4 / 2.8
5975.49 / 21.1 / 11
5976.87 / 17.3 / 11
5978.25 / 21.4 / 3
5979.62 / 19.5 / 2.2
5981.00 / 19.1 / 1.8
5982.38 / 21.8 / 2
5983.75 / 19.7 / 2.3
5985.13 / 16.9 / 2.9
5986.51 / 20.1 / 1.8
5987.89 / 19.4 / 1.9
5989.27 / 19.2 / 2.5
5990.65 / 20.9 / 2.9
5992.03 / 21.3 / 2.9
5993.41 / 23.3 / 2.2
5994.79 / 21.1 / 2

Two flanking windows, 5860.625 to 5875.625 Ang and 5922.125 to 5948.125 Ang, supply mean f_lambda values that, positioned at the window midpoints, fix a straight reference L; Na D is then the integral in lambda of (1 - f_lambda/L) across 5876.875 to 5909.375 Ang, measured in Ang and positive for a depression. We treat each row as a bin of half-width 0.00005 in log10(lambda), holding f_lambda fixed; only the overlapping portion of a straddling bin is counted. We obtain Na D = 5.8 Ang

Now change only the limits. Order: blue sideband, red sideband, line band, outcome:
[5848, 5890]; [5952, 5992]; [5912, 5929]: -2.5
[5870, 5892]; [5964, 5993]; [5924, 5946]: -1.2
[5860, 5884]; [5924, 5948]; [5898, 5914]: 1.0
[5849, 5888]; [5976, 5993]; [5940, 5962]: 0.7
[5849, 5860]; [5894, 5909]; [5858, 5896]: -1.5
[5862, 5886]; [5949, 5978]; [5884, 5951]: 1.1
